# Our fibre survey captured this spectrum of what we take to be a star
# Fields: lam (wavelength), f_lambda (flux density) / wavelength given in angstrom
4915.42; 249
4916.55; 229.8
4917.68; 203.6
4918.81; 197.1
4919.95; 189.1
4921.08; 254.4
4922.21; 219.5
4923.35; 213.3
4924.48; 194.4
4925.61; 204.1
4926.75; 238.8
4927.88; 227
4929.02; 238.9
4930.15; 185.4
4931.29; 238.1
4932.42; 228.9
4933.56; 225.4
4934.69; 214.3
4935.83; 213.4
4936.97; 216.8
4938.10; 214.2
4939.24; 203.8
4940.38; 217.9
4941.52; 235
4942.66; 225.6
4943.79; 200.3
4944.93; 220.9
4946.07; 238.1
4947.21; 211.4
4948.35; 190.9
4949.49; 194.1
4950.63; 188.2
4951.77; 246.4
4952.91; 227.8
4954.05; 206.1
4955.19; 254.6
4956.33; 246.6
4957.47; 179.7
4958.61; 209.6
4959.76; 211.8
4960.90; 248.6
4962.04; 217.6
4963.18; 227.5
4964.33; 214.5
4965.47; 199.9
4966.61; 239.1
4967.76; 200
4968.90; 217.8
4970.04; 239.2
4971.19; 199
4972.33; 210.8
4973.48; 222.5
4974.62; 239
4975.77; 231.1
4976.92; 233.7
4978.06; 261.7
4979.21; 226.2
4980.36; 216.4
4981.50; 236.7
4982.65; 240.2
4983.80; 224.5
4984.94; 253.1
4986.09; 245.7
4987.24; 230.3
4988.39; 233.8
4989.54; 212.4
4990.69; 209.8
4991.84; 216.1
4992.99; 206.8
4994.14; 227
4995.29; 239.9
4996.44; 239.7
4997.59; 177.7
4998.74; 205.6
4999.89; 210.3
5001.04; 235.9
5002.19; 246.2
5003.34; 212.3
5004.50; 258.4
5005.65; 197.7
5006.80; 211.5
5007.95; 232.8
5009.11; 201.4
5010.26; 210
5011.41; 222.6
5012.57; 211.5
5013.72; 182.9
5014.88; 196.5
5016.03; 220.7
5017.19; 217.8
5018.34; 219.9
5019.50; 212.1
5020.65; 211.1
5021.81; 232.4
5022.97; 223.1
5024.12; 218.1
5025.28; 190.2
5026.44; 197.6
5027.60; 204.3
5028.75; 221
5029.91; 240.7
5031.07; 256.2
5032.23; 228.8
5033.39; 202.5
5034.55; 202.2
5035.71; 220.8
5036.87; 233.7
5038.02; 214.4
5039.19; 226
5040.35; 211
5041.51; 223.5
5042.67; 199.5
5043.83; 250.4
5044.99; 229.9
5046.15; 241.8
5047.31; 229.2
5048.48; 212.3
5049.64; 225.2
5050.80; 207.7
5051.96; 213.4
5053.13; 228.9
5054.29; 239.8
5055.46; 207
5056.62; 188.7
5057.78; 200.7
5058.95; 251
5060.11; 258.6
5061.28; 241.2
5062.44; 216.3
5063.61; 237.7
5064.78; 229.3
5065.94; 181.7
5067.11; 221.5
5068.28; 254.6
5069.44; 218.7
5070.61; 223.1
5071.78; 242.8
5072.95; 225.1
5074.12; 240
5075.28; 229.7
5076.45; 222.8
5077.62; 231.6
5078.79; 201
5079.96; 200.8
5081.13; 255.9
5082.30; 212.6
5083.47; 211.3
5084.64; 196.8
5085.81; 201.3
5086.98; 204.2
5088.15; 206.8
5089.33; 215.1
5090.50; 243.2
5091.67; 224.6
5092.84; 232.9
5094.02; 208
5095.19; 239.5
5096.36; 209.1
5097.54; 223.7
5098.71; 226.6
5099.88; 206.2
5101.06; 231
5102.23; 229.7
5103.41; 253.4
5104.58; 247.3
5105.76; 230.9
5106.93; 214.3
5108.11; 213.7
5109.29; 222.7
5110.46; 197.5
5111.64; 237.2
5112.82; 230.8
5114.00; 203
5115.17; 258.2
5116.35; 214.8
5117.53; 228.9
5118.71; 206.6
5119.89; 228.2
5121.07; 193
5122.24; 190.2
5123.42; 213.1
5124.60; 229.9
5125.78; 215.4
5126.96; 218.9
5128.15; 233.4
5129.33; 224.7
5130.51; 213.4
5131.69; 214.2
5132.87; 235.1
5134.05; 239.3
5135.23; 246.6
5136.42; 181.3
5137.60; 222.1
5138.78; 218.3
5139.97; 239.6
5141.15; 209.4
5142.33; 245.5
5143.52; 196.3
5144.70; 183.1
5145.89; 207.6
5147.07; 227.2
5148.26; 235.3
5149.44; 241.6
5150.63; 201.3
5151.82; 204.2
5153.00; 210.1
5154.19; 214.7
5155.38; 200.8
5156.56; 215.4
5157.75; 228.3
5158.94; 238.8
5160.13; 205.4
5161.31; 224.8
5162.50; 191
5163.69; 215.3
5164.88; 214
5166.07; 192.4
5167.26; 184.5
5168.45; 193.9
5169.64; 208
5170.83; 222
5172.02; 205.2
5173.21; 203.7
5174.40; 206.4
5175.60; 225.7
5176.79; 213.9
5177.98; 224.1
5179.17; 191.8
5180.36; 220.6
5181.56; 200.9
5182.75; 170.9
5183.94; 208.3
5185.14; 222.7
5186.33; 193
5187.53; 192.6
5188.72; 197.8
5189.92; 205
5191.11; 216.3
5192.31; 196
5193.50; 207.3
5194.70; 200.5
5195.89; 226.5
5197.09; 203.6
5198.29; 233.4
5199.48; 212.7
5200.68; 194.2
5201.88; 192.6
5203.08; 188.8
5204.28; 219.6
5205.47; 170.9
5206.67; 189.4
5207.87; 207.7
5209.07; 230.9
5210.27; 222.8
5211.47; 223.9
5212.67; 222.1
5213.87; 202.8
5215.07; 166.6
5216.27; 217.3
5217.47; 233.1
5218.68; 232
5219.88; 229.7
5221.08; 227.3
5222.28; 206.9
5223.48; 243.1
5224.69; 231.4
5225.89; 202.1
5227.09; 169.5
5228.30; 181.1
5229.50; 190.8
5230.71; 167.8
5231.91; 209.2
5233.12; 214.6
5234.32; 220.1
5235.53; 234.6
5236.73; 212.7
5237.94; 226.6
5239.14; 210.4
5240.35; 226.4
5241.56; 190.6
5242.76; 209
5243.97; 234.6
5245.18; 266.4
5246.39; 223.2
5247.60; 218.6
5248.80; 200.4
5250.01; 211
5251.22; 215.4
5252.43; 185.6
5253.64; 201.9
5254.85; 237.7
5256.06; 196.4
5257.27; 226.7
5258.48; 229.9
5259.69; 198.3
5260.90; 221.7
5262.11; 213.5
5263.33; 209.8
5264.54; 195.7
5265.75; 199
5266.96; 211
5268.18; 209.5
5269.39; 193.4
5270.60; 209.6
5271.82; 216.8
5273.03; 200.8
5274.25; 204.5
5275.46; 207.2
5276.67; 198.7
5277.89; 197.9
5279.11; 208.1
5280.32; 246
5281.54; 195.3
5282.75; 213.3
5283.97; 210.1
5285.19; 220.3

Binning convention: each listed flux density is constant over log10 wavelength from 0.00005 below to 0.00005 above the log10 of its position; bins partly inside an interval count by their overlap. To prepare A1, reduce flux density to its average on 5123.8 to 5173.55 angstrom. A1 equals 216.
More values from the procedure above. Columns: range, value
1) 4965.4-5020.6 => 222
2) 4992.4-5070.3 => 220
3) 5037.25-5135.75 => 223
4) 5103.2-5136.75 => 222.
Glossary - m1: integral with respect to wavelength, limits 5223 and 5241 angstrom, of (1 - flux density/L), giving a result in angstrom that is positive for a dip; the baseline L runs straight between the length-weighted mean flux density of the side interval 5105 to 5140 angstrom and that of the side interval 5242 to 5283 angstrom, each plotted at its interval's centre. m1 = 0.39 angstrom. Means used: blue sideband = 220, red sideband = 212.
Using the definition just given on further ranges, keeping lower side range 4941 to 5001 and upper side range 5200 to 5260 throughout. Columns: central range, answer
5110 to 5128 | -0.2 angstrom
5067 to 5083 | -0.7 angstrom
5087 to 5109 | -0.8 angstrom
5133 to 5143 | -0.5 angstrom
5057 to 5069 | -0.6 angstrom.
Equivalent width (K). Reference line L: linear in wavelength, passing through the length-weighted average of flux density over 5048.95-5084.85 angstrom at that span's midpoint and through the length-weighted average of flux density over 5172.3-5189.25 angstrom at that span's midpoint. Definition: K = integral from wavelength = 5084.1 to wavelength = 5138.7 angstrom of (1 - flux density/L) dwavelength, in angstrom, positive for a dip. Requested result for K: -1.2 angstrom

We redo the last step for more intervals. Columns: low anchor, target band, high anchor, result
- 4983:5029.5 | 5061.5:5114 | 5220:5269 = -1.6 angstrom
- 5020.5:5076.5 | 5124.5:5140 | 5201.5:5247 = -0.4 angstrom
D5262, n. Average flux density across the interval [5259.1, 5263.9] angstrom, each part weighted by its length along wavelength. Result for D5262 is 211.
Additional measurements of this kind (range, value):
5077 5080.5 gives 211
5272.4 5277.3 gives 203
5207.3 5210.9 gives 221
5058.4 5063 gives 242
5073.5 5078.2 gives 231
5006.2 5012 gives 216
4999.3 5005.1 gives 232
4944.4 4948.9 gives 215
